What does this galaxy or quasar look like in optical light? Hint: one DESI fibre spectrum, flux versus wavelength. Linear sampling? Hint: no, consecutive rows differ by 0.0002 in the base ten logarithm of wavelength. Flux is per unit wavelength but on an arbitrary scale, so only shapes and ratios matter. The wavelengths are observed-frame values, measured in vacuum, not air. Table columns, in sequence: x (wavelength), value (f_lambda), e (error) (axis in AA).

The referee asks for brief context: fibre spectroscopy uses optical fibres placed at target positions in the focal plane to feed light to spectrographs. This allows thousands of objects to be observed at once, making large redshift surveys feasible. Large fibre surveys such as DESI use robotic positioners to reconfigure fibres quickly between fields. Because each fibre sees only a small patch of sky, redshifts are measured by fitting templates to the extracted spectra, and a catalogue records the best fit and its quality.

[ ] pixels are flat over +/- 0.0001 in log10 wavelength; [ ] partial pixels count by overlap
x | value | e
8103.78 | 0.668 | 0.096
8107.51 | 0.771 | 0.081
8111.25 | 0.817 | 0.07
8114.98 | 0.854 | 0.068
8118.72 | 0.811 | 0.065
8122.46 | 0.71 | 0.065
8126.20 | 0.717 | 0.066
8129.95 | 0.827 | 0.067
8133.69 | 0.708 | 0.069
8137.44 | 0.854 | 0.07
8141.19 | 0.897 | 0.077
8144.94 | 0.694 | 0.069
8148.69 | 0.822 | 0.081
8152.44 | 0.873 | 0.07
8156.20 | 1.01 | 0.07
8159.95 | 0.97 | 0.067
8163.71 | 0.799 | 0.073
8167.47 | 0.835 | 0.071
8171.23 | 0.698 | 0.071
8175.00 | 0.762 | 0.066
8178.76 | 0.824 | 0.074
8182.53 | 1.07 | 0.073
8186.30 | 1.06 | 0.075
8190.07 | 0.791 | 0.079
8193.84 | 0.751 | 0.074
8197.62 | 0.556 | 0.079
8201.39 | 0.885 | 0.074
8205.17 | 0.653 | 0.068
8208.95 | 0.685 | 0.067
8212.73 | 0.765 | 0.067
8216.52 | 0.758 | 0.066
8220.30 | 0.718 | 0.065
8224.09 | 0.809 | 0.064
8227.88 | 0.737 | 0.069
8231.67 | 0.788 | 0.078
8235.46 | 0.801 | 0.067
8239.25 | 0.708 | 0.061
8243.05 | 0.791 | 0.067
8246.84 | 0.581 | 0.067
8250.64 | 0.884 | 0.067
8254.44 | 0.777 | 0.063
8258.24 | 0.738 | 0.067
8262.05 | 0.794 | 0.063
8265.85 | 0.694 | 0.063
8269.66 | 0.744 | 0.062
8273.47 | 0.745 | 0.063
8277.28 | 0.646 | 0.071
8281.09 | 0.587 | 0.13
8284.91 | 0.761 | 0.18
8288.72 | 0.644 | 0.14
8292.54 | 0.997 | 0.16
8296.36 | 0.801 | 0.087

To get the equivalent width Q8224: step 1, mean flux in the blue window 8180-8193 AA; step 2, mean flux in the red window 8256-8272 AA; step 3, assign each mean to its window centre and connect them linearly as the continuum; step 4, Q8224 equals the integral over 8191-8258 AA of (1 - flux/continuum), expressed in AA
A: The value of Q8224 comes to 7.9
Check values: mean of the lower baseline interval 0.948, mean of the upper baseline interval 0.743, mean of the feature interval 0.745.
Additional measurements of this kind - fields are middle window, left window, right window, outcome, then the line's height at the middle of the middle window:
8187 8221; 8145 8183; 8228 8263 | 2.8 AA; 0.806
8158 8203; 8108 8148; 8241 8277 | -3.6 AA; 0.771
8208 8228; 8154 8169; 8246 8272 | 1.6 AA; 0.816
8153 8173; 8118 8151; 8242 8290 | -2.5 AA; 0.769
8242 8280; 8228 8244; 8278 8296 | 1.1 AA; 0.756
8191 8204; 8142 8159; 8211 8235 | 1.1 AA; 0.798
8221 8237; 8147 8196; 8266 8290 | -0.2 AA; 0.77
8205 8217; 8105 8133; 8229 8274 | 0.7 AA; 0.762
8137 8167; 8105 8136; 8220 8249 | -3.8 AA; 0.767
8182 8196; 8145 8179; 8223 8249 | -1.6 AA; 0.803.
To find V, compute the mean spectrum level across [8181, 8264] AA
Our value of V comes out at 0.776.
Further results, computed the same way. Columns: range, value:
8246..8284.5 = 0.724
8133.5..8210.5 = 0.822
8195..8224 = 0.724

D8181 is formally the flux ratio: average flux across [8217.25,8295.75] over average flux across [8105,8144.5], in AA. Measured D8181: 0.95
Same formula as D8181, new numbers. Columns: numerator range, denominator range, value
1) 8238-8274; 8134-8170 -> 0.88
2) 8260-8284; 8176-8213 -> 0.88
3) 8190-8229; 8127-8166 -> 0.87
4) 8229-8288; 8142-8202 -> 0.88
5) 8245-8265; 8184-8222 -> 0.98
